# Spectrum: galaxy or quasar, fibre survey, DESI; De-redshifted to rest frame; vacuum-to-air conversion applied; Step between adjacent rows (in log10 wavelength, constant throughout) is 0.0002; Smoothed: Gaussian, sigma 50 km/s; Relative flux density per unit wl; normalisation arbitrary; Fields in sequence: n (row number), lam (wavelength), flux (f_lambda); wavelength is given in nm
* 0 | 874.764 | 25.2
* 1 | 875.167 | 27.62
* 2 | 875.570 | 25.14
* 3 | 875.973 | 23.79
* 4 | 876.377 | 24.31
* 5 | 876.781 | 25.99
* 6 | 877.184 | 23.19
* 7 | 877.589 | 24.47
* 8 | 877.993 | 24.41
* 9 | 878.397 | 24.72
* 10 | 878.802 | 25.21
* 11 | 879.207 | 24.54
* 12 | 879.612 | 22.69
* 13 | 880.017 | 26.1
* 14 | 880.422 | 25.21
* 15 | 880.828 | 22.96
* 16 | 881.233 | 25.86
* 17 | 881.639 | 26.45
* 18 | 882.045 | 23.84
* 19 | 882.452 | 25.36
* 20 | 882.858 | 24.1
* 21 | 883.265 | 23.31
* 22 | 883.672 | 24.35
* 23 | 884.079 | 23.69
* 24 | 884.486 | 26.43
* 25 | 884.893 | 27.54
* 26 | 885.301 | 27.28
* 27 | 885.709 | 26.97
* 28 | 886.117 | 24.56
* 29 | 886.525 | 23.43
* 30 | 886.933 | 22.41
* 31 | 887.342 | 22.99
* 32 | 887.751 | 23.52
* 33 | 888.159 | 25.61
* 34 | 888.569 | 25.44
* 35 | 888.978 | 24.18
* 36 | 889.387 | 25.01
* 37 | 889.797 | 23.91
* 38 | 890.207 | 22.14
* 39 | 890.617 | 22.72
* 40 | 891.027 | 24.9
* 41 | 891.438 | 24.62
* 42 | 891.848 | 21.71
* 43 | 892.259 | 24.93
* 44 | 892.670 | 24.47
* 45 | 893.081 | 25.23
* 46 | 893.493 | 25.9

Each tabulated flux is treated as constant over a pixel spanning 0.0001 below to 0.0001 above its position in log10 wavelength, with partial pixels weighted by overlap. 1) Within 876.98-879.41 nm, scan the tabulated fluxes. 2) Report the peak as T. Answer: 25.21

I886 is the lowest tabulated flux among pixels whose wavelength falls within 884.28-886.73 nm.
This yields 23.43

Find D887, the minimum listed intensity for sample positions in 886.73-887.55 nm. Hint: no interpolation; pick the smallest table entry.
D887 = 22.41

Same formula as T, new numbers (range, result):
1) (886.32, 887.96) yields 23.52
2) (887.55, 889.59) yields 25.61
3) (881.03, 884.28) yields 26.45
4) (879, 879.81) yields 24.54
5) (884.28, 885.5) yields 27.54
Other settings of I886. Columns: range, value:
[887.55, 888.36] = 23.52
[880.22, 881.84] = 22.96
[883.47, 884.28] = 23.69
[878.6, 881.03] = 22.69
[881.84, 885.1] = 23.31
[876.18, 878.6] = 23.19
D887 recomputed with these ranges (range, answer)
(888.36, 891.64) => 22.14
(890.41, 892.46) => 21.71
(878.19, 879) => 24.72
